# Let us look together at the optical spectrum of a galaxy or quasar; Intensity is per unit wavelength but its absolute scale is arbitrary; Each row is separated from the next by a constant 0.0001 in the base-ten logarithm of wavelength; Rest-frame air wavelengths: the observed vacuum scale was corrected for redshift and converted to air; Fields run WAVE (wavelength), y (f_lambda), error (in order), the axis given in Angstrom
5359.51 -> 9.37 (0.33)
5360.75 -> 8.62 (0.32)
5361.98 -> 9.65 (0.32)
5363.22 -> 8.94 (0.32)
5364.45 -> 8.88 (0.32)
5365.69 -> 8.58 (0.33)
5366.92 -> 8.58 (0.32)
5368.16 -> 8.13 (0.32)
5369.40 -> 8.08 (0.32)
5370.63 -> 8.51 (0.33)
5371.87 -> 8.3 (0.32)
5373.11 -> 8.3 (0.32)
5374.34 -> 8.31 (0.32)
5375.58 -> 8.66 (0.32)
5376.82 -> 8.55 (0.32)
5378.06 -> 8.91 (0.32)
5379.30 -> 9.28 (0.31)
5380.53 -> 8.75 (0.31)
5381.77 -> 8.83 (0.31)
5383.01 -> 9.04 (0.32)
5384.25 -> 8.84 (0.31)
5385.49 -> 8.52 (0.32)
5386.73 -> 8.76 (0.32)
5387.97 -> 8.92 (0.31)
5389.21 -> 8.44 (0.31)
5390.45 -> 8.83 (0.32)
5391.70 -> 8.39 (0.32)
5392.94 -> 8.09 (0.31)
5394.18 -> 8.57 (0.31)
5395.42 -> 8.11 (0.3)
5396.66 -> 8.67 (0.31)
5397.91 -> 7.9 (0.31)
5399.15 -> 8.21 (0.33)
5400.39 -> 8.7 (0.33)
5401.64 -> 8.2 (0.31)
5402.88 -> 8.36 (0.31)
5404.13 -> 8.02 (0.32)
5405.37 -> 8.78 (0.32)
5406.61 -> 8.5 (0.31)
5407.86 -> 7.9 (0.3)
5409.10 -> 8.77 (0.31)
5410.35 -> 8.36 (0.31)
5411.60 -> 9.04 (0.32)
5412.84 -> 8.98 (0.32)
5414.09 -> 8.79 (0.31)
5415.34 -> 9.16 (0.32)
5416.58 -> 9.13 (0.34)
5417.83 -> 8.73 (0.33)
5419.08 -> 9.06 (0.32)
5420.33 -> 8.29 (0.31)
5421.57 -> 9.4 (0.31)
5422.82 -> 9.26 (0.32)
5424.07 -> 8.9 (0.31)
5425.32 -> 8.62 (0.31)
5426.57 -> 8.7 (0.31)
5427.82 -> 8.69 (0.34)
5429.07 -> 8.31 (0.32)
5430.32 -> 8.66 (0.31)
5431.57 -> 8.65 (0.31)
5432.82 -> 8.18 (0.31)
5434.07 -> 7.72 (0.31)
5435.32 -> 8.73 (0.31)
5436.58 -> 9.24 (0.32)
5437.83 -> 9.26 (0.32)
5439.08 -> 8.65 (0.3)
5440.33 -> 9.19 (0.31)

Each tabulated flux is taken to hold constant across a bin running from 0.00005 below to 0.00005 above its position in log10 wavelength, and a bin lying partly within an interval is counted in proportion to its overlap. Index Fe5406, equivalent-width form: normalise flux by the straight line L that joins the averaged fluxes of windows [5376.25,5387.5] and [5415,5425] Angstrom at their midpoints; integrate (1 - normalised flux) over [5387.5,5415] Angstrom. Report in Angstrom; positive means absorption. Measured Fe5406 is 1.3 Angstrom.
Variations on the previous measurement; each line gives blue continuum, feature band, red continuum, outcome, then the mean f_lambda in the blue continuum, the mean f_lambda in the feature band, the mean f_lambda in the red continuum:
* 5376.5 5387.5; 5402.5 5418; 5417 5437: 0.16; 8.84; 8.66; 8.69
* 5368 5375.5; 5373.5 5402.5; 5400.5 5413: -0.67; 8.31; 8.58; 8.48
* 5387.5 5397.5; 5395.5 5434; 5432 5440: -0.19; 8.48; 8.61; 8.65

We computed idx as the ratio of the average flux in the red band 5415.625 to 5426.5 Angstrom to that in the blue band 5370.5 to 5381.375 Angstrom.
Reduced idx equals 1.03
